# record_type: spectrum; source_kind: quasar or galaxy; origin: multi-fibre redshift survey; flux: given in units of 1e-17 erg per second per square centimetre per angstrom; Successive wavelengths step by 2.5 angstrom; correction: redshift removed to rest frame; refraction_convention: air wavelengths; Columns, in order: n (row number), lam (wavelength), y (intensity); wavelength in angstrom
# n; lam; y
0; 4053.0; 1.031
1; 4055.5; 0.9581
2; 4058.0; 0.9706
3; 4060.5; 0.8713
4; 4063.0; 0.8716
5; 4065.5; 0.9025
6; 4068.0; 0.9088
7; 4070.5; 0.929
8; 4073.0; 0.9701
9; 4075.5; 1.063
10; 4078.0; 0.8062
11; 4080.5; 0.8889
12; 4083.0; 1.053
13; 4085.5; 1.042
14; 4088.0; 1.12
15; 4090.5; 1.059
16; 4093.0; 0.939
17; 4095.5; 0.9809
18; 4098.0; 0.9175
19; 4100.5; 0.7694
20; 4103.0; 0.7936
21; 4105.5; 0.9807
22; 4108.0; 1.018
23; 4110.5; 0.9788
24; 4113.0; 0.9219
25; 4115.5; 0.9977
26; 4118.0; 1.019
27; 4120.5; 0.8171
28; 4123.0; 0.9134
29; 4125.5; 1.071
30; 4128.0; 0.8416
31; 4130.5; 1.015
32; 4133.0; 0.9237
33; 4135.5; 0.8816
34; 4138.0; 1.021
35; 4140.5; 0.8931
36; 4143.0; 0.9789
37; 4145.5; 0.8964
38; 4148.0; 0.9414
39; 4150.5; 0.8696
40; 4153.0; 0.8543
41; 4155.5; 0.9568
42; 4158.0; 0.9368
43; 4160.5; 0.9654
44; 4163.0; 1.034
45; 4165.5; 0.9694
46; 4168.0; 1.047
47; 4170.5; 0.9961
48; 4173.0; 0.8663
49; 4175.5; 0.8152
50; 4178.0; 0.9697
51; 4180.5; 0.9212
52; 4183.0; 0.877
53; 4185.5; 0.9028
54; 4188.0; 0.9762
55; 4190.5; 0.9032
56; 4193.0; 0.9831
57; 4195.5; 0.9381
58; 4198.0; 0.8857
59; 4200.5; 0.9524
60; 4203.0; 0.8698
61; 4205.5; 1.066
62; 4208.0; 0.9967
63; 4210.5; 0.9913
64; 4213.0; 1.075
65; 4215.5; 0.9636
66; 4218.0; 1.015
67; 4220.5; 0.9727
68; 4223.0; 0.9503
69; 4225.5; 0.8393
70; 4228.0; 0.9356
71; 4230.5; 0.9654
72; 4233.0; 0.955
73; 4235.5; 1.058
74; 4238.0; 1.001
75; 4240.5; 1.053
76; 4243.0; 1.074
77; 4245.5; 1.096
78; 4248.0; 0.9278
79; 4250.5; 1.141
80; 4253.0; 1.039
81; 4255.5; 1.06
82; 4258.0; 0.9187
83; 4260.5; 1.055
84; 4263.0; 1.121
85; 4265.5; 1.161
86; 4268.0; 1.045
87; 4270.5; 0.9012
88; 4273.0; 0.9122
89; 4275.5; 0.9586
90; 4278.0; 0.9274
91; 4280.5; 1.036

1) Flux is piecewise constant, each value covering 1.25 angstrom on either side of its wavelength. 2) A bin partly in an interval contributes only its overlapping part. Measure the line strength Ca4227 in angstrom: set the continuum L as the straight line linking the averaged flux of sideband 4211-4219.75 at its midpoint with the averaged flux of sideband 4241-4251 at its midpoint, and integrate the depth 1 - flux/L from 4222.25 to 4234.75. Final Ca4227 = 1.2 angstrom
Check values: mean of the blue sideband 1.01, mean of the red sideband 1.05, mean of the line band 0.933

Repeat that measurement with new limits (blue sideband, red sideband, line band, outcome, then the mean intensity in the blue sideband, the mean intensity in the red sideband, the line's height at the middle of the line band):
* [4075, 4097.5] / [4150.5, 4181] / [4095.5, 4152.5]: 2.2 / 0.99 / 0.942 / 0.967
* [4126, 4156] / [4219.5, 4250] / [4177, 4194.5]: 0.4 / 0.926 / 0.99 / 0.956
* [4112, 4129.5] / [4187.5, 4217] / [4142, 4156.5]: 0.5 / 0.942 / 0.967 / 0.95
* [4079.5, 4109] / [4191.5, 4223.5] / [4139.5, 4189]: 1.9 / 0.964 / 0.974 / 0.97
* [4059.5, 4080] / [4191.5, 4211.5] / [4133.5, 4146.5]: 0.1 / 0.915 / 0.959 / 0.939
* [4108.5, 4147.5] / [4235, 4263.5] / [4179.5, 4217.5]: 1.8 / 0.946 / 1.04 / 1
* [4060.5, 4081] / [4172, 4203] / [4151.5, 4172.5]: -1.2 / 0.916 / 0.914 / 0.915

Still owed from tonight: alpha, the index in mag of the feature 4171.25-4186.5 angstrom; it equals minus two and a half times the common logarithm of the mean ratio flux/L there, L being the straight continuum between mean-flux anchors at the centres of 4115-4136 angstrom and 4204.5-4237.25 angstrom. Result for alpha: 0.08 mag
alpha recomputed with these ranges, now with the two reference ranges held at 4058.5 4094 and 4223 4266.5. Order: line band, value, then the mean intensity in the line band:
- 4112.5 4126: 0.03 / 0.952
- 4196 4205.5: 0.09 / 0.927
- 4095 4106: 0.11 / 0.876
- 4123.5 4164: 0.05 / 0.941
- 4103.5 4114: 0.01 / 0.963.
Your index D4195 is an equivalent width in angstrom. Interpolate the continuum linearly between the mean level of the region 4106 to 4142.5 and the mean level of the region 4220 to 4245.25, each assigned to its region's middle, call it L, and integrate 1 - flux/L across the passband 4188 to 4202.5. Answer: 0.6 angstrom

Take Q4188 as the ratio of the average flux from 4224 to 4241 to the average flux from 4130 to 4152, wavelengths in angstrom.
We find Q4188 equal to 1.0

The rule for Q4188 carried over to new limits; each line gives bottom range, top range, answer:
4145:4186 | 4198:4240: 1.05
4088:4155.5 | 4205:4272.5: 1.08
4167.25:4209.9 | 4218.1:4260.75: 1.07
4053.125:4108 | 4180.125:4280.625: 1.04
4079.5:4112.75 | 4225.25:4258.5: 1.05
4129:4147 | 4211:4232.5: 1.02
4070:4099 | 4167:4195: 0.95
